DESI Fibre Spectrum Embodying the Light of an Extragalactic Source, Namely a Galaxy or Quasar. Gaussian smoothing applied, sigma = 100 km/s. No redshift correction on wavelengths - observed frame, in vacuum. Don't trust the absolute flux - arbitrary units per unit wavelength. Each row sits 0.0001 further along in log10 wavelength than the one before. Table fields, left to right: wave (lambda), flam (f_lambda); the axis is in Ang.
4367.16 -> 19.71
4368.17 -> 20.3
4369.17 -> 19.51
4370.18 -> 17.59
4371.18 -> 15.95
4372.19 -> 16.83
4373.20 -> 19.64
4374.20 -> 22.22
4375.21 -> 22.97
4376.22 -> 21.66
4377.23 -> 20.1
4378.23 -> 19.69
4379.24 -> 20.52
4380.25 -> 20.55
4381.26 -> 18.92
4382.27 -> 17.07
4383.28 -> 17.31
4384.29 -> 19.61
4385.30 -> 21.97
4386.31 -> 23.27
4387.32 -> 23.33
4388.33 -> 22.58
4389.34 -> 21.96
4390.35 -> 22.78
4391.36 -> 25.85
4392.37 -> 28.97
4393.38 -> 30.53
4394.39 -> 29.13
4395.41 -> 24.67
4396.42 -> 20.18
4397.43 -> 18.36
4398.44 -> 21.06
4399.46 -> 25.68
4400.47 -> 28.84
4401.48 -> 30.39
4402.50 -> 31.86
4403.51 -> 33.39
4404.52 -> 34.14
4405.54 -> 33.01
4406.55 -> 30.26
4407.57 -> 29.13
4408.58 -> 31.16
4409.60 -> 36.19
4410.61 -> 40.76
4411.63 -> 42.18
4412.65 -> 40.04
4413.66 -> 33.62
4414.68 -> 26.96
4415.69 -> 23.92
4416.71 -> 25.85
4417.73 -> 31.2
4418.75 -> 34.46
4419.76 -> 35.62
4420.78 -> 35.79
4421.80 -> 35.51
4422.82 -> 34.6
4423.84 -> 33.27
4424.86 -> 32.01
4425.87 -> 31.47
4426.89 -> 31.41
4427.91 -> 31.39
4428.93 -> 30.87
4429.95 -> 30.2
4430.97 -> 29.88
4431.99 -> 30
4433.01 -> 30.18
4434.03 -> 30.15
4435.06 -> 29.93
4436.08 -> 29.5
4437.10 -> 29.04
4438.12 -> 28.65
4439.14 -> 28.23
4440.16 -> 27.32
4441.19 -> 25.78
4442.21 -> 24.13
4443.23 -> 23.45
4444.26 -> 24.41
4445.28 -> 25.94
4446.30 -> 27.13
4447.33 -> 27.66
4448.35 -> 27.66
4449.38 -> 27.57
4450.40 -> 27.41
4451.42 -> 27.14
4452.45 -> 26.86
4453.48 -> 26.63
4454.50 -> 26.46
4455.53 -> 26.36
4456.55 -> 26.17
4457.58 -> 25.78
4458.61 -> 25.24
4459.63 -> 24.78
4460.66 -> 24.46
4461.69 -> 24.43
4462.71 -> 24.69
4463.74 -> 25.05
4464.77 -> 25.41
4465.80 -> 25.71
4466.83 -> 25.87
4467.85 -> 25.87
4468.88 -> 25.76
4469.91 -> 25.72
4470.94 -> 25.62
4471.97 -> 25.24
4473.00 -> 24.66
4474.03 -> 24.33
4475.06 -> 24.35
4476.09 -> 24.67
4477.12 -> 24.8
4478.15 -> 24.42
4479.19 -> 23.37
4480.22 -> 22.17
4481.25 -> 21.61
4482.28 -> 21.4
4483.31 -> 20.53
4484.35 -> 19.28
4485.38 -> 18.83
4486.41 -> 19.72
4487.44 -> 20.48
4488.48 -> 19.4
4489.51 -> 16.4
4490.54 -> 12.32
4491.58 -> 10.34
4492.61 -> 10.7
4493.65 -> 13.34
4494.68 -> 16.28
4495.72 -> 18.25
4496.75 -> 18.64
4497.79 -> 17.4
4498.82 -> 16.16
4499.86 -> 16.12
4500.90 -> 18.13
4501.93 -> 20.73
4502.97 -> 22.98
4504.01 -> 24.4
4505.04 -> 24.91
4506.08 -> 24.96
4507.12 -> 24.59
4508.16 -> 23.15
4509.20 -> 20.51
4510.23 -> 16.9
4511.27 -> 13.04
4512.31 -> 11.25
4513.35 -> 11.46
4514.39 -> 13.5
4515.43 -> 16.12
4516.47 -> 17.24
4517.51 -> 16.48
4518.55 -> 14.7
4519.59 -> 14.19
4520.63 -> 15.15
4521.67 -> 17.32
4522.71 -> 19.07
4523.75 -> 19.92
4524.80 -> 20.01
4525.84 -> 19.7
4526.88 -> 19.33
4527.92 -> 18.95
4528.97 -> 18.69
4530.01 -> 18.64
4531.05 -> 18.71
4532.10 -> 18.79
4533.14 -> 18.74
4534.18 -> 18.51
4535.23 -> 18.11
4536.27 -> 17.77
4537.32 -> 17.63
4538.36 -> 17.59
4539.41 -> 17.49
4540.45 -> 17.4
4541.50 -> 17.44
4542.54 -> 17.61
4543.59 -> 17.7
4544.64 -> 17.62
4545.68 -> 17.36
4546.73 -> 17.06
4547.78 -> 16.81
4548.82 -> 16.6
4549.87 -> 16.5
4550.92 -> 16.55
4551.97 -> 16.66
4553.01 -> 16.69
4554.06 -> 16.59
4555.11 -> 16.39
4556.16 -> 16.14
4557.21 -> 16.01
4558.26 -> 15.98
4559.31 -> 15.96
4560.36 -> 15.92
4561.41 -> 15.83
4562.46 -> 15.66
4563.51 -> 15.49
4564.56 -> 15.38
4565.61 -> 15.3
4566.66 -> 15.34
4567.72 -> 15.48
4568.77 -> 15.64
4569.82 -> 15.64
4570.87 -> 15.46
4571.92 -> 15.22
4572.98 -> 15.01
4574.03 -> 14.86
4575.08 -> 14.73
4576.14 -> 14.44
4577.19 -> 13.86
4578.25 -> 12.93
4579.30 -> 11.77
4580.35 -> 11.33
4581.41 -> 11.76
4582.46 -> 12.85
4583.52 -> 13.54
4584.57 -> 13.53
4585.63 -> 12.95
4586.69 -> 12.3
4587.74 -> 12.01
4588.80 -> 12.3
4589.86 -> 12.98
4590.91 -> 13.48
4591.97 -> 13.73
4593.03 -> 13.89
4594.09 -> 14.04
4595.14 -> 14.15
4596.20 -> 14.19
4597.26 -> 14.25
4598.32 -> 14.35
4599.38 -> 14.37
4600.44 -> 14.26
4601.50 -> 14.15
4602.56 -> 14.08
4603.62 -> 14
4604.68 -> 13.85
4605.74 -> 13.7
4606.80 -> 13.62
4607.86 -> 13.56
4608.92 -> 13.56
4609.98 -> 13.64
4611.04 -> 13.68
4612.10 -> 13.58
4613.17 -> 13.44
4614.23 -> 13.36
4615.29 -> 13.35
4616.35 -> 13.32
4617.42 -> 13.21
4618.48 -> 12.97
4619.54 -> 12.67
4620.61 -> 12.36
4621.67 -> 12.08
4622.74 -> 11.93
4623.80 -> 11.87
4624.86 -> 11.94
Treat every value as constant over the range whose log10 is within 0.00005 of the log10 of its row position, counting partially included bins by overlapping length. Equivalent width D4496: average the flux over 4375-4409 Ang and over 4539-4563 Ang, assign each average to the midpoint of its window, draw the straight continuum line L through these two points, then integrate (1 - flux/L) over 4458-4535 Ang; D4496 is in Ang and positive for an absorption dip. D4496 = -2.1 Ang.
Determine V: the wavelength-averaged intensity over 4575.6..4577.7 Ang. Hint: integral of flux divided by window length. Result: 14.1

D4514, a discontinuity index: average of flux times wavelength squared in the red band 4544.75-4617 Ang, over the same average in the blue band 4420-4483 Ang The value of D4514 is 0.6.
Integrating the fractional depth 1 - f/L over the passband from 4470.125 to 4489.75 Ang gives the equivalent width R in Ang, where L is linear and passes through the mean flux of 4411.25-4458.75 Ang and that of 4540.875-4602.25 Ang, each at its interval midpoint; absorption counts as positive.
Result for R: 1.9 Ang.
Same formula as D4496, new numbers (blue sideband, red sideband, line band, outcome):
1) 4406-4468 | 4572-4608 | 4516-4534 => 1.9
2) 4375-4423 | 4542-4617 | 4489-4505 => 2.6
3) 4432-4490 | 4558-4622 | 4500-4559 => 3.9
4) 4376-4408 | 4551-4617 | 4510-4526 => 1.7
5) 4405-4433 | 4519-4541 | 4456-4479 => 1.0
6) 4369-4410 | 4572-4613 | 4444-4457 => -3.6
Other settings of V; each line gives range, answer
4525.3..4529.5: 19.2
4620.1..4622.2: 12.2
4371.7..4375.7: 20.4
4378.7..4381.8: 19.9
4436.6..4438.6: 28.9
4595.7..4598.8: 14.2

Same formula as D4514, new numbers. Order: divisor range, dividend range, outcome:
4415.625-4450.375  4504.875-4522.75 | 0.61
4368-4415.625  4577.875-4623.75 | 0.57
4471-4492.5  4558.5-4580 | 0.75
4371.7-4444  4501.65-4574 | 0.66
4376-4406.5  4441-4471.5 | 1.09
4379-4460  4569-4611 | 0.53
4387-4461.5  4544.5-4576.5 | 0.59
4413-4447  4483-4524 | 0.61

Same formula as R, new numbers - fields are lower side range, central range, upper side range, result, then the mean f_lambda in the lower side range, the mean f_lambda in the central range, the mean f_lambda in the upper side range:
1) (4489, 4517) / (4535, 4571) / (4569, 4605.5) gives -3.1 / 17.4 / 16.5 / 13.7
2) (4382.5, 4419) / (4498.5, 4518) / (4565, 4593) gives 0.9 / 28.1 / 18.6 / 13.8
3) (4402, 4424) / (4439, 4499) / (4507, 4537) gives 5.5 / 33.3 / 23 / 17.5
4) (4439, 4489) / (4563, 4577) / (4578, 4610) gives 0.2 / 24.7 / 15.2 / 13.4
